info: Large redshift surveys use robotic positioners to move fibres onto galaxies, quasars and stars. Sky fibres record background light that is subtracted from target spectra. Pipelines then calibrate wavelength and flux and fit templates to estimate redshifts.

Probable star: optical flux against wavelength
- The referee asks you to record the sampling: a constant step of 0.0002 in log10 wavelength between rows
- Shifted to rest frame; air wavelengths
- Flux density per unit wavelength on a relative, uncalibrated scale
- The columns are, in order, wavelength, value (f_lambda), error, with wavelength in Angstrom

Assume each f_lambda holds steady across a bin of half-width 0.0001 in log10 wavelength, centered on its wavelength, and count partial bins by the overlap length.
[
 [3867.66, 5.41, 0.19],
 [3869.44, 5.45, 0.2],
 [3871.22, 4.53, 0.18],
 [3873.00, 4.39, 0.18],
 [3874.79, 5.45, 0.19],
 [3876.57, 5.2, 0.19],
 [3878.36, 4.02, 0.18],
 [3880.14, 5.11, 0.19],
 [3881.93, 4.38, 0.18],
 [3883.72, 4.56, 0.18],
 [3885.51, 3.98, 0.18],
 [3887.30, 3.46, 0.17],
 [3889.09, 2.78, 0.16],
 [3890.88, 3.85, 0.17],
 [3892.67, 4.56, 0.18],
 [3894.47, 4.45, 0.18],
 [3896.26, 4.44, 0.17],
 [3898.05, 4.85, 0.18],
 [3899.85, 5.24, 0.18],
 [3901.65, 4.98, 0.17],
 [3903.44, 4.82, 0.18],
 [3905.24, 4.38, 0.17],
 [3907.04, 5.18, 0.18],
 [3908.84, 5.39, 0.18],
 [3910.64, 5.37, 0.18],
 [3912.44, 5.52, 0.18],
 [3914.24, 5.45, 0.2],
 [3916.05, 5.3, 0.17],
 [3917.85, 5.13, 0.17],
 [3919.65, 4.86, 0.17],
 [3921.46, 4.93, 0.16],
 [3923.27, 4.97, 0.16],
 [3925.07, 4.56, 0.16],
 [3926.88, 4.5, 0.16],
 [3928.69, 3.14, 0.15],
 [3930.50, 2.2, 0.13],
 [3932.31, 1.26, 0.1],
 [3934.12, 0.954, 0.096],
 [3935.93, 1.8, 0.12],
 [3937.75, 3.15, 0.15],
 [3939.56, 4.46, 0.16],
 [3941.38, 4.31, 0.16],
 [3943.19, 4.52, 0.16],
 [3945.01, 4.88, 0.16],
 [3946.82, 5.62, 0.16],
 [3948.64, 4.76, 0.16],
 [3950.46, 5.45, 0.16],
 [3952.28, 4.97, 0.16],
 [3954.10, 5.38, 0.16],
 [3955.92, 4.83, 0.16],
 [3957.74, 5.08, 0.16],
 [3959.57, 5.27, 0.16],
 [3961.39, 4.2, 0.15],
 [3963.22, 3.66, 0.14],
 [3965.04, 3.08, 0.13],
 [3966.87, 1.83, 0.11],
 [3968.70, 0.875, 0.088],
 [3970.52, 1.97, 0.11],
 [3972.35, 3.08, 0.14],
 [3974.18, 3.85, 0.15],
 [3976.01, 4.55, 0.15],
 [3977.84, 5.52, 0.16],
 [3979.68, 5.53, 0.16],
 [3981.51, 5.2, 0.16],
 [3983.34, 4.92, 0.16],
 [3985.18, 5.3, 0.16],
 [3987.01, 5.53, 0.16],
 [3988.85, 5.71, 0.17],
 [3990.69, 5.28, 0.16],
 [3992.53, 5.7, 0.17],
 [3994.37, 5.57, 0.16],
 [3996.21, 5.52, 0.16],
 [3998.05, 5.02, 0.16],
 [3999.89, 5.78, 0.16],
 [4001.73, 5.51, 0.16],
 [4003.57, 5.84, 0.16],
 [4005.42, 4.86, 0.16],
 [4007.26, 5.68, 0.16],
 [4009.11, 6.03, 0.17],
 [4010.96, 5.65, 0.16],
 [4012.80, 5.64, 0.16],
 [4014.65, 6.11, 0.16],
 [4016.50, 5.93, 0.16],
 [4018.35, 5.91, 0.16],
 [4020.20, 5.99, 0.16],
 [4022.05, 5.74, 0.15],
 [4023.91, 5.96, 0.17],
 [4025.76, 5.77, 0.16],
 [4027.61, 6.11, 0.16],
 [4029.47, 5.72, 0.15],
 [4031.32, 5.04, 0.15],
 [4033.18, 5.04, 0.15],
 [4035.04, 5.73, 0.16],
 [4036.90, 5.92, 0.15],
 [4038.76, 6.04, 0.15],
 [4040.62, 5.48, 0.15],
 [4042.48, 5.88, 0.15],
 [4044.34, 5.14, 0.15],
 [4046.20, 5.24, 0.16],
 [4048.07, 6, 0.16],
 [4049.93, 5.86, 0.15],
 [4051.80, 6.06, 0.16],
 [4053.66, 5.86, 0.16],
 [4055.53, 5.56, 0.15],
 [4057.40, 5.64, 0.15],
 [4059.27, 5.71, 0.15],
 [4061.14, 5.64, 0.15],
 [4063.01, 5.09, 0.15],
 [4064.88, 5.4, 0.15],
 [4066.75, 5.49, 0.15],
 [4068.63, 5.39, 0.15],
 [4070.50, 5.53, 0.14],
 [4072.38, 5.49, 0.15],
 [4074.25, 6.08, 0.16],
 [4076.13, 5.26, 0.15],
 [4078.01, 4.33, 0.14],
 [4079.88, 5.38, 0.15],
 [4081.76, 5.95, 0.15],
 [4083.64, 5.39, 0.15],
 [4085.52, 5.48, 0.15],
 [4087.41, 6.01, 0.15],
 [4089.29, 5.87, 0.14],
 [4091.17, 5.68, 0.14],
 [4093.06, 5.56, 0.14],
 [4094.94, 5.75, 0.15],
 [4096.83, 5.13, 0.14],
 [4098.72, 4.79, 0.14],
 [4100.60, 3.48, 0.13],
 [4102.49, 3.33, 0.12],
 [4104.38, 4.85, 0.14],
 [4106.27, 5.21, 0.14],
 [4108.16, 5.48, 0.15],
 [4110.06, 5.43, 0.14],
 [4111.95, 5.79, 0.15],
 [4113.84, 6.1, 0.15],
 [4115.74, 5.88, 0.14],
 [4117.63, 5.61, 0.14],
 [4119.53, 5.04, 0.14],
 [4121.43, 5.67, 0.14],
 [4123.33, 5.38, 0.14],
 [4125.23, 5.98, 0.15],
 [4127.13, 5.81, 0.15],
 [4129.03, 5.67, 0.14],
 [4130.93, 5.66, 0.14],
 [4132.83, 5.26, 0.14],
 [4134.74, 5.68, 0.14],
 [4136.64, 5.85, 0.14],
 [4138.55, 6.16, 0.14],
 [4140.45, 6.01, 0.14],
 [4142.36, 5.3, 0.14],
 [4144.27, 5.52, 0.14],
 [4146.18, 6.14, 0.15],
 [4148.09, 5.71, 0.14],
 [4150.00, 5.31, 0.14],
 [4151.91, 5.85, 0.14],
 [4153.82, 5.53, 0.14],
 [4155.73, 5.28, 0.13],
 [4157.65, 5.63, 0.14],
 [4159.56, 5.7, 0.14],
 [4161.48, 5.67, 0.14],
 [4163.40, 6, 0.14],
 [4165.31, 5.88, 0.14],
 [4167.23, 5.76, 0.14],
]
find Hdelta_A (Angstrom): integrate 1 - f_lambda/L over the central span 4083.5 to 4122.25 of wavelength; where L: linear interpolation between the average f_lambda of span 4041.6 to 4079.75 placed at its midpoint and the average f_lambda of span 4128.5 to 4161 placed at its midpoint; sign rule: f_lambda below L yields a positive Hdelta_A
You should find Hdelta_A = 2.0 Angstrom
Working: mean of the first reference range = 5.53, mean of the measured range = 5.31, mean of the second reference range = 5.66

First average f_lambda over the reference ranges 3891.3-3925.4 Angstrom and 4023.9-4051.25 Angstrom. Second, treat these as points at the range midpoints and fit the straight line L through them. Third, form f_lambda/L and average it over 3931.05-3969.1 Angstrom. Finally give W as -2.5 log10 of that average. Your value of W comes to 0.32 mag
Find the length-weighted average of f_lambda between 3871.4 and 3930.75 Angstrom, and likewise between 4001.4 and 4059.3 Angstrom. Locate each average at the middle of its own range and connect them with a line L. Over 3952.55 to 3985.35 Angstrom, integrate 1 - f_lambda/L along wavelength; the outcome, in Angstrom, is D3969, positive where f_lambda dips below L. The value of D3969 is 6.8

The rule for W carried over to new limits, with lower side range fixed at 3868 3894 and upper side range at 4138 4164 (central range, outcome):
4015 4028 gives -0.165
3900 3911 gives -0.108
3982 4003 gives -0.103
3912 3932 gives 0.034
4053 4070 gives -0.051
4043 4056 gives -0.094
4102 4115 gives 0.050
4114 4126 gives -0.014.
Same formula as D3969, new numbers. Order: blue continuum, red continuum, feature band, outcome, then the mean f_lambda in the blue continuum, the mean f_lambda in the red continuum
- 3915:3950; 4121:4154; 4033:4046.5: -2.0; 3.99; 5.7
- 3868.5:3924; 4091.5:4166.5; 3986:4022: -3.9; 4.74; 5.49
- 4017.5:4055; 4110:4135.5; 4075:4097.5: 0.7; 5.72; 5.65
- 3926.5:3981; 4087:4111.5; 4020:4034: -3.7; 3.83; 5.12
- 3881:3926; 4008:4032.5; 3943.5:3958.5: 0.1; 4.7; 5.81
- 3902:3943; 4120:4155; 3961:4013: -0.7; 4.18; 5.68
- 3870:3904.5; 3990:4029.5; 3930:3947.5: 5.9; 4.49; 5.7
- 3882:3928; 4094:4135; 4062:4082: -0.8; 4.69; 5.31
